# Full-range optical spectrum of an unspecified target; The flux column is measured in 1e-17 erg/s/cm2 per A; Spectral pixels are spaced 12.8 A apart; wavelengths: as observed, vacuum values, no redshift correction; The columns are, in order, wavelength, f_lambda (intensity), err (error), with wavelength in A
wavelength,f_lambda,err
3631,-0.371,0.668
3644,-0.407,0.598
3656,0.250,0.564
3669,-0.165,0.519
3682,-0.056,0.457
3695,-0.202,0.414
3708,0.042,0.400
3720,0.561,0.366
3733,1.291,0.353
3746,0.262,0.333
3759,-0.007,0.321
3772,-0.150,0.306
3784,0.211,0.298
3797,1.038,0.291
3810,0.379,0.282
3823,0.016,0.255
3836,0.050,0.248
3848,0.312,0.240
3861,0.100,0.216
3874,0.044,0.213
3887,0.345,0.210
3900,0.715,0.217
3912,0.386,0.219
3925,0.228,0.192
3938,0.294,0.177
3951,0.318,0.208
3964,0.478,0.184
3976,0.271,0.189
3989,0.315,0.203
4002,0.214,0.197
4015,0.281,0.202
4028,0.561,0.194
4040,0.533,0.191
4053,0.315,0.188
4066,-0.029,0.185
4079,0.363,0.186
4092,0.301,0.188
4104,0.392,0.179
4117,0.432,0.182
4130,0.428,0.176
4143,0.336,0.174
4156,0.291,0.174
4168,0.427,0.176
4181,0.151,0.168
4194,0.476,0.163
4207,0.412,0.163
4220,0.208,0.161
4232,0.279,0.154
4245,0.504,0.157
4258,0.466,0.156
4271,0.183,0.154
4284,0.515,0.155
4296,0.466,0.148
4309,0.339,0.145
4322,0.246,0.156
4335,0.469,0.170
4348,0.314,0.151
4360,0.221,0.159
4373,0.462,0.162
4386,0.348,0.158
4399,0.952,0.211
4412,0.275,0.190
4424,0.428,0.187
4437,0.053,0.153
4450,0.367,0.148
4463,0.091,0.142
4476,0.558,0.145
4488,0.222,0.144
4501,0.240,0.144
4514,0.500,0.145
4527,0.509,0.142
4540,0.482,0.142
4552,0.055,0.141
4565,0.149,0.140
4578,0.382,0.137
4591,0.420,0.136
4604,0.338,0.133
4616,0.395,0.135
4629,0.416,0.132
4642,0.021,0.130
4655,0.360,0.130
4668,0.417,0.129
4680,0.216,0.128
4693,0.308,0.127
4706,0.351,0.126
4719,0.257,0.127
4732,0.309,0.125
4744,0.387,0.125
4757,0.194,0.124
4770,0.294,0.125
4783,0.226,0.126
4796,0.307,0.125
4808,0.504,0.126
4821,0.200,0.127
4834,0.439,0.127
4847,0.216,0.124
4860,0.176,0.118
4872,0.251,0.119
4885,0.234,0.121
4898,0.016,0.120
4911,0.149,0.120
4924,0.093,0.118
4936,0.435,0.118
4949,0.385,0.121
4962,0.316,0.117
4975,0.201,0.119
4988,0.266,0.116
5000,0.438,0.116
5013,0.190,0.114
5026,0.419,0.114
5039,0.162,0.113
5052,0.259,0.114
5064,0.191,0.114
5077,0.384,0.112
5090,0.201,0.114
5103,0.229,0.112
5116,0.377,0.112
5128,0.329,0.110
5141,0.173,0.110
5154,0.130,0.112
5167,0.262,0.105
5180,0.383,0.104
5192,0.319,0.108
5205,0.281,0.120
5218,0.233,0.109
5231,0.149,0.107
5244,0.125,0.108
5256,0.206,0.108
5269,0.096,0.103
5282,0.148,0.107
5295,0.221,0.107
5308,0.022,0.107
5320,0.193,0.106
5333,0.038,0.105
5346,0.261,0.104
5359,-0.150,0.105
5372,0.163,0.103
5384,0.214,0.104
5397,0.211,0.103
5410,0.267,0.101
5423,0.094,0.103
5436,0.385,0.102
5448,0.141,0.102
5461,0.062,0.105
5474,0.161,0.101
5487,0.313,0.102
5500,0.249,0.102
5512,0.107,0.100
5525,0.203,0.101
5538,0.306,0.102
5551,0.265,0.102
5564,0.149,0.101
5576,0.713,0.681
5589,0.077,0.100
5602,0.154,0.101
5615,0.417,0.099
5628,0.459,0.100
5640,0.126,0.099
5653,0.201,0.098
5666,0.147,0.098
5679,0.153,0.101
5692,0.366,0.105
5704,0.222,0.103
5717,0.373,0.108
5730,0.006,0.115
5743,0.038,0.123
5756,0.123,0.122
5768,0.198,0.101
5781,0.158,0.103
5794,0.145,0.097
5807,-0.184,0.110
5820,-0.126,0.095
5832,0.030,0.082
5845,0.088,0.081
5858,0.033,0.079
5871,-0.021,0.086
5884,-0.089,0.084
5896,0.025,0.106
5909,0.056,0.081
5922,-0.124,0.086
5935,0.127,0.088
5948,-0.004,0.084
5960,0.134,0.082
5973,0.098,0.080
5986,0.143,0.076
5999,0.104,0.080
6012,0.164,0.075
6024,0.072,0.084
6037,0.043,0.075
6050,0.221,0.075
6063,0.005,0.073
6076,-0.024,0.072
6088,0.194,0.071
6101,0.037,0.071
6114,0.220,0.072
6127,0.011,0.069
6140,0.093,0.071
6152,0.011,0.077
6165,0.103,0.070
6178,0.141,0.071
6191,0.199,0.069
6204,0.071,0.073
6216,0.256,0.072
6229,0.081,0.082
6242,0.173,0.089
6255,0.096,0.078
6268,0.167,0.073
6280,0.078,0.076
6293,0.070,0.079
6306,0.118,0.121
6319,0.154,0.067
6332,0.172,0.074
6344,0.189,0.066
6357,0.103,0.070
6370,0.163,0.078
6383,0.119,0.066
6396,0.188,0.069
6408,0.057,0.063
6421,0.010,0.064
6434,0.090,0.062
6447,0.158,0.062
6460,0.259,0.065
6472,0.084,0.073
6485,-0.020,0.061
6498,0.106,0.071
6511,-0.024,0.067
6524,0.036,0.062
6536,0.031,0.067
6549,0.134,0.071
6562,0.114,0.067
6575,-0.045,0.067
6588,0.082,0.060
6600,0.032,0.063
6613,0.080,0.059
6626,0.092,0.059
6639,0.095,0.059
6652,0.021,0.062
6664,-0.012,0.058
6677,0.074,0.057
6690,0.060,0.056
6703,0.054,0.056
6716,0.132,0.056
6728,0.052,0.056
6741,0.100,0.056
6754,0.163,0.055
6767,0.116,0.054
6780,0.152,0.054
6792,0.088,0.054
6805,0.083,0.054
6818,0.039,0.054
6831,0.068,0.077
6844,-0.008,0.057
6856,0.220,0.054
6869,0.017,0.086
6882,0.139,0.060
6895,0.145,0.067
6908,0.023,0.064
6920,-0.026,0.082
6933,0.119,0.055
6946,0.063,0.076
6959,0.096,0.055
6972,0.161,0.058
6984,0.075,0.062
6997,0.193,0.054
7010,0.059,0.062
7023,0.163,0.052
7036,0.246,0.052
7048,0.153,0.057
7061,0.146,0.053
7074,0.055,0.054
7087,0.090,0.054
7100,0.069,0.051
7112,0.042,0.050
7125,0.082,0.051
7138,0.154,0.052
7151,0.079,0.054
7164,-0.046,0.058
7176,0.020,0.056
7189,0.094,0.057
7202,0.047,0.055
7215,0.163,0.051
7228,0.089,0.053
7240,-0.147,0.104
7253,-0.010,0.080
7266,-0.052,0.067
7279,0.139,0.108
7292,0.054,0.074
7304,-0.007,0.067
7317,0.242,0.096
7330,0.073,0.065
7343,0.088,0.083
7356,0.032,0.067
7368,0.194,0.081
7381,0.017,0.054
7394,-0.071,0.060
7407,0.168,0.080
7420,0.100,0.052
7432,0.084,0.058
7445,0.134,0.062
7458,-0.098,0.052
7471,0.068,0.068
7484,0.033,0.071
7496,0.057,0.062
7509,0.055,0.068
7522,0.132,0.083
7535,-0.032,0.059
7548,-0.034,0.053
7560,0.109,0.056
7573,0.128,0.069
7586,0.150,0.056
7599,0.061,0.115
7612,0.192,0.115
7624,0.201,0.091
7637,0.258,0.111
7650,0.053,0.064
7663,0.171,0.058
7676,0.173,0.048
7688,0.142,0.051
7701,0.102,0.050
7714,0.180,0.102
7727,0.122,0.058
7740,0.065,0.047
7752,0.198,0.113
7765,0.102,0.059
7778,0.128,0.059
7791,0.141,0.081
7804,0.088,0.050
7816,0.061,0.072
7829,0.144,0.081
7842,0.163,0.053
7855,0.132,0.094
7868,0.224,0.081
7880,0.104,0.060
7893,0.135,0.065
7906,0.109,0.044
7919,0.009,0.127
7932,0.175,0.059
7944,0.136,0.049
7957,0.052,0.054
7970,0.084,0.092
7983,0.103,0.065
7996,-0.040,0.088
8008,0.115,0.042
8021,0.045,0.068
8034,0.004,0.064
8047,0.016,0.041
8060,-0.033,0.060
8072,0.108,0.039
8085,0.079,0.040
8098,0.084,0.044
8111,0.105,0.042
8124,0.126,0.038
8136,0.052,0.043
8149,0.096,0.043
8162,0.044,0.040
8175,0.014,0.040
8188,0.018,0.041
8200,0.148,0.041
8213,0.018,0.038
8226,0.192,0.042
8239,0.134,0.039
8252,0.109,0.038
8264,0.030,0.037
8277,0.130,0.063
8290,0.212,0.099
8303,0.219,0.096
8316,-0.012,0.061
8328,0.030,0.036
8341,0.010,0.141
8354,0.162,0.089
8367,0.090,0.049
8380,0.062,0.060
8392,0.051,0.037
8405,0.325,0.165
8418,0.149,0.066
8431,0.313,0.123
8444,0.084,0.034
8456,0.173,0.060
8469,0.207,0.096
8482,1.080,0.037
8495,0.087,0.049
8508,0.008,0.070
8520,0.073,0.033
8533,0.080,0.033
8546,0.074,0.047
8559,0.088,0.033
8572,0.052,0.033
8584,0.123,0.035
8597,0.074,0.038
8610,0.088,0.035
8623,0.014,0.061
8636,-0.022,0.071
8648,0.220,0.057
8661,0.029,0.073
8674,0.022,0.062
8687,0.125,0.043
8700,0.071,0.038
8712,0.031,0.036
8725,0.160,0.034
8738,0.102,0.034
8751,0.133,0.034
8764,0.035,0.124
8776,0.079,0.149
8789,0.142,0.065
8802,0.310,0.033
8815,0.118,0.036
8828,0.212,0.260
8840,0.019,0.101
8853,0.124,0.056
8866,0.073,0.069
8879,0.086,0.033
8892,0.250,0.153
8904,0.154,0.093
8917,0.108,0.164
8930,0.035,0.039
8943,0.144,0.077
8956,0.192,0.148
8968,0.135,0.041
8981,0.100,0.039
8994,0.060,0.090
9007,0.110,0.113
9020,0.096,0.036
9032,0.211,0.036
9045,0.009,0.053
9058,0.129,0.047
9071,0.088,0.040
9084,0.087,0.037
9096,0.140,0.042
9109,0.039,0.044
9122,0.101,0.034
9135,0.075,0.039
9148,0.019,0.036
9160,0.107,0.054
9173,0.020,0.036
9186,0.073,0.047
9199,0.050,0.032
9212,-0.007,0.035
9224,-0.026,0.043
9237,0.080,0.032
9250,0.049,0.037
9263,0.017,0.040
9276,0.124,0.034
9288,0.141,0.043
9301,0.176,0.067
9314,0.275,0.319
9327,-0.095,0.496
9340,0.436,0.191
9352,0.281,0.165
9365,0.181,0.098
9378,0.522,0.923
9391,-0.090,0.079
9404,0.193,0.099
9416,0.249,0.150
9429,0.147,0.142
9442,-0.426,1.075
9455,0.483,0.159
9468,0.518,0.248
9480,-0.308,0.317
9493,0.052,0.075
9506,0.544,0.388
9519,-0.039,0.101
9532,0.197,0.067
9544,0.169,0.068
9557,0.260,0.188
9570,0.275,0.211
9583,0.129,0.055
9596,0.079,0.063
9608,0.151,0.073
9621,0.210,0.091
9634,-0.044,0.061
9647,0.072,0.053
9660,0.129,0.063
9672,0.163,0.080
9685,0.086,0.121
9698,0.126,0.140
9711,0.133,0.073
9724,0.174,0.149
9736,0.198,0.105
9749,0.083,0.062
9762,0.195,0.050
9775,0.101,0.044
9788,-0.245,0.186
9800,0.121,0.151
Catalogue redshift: 1.274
